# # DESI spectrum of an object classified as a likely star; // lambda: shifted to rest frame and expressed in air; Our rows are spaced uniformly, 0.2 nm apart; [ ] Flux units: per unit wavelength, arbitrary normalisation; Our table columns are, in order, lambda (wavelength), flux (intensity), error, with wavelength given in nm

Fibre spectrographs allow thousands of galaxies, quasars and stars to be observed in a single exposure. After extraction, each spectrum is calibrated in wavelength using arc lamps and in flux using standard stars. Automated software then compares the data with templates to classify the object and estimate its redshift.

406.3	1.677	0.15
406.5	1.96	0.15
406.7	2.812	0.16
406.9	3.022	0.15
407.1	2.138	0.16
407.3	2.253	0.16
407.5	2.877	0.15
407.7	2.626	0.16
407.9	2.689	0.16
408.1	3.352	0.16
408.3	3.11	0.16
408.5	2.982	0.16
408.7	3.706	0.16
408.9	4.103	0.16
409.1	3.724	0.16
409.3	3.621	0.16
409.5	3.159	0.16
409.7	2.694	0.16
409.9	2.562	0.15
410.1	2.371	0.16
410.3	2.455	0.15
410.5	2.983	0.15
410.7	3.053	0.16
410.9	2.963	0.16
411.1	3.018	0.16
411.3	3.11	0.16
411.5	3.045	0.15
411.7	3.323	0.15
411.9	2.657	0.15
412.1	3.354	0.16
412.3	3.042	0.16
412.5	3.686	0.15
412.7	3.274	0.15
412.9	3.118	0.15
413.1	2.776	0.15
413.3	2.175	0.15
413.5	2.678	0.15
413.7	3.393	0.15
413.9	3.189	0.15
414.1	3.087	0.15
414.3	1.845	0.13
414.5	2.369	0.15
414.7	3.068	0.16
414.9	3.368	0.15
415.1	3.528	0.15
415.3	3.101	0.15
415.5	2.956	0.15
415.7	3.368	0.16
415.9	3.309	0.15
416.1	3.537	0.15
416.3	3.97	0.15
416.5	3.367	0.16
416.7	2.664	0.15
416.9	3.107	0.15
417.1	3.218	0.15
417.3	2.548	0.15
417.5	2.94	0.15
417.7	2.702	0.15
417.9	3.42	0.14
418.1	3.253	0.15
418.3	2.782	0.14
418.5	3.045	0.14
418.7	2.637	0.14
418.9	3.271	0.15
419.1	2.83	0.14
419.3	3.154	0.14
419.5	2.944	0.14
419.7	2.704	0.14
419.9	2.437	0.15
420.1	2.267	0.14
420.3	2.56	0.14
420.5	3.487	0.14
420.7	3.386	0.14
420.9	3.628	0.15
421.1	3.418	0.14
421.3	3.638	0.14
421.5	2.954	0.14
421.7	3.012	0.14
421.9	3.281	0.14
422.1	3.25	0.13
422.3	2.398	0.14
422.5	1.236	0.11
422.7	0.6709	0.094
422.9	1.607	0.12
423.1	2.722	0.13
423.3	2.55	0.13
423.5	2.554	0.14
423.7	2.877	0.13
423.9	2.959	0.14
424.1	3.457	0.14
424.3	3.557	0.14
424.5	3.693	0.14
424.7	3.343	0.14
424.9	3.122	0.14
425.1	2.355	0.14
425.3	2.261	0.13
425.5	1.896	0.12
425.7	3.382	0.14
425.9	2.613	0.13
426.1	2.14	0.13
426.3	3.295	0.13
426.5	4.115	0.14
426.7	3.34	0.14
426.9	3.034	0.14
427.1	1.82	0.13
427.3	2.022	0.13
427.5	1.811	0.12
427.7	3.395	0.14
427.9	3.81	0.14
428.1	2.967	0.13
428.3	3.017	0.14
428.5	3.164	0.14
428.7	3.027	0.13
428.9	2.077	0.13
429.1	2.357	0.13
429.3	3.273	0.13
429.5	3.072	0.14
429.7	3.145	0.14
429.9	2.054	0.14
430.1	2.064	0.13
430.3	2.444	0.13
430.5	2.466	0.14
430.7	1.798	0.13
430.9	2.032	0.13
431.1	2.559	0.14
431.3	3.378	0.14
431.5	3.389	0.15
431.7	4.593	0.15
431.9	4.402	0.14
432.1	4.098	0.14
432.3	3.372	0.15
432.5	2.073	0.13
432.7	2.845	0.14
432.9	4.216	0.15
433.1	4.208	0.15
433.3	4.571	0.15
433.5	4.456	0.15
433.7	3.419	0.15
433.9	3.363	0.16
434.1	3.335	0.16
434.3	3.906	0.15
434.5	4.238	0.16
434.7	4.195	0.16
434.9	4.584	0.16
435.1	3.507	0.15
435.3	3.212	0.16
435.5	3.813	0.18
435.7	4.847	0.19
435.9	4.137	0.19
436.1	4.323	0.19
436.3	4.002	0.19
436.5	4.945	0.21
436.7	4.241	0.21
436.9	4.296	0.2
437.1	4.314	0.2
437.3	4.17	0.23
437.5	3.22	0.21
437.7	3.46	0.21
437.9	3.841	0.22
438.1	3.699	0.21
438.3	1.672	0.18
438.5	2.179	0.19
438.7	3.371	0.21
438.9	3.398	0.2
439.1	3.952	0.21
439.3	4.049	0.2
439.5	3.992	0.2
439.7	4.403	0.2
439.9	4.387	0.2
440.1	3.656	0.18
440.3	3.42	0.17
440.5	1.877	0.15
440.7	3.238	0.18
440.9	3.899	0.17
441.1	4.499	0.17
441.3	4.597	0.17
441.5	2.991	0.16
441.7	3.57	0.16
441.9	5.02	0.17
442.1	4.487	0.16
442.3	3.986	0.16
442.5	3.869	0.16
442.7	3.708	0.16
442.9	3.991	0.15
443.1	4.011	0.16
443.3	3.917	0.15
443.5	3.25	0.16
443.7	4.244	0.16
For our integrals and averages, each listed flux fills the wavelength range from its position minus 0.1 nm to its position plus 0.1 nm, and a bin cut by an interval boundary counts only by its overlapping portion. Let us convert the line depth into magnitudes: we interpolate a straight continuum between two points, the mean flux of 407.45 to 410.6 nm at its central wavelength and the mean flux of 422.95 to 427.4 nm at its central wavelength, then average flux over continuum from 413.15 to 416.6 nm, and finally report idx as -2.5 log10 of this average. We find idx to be -0.03 mag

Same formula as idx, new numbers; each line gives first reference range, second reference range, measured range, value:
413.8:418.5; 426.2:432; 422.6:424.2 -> 0.221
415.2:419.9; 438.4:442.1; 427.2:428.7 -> 0.164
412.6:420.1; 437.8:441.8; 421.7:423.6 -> 0.341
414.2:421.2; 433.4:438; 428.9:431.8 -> 0.331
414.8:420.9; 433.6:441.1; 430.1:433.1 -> 0.143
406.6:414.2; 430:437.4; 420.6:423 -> 0.223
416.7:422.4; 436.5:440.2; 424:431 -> 0.184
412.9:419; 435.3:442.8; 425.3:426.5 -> 0.219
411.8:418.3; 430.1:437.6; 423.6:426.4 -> 0.159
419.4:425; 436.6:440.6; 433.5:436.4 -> -0.154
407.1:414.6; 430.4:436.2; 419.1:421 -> 0.105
